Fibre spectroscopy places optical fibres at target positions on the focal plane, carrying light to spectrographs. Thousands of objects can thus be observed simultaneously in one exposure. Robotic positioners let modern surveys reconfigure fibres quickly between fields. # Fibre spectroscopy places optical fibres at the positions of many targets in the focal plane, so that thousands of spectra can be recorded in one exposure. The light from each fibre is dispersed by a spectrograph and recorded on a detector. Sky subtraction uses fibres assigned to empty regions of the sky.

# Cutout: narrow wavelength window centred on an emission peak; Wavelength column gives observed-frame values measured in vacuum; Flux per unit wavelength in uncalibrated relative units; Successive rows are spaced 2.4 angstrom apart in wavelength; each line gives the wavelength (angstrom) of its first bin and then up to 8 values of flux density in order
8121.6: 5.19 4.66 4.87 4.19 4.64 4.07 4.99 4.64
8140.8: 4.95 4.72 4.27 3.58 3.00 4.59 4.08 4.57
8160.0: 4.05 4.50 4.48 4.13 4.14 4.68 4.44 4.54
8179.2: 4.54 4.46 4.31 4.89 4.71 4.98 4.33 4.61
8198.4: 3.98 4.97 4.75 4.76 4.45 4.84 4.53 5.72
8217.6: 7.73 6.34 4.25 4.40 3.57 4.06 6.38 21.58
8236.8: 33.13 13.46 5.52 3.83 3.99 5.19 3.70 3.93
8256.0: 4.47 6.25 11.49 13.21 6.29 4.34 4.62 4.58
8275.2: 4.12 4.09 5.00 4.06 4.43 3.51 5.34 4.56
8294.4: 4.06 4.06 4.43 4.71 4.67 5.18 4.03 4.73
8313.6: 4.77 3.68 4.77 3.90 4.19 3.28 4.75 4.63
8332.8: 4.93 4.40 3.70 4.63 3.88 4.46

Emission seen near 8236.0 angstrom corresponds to Halpha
